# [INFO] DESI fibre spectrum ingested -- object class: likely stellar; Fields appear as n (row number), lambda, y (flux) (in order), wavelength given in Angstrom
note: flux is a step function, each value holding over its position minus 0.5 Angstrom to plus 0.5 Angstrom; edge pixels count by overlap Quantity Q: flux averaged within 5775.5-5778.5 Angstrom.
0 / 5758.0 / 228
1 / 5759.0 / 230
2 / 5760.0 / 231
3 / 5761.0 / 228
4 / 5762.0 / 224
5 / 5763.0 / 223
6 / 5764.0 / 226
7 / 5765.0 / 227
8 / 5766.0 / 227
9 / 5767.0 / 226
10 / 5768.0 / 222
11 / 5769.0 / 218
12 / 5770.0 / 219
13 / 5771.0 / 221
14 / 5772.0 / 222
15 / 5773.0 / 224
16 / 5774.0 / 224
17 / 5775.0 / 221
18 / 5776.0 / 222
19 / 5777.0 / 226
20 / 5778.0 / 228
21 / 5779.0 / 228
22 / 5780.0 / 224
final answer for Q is 225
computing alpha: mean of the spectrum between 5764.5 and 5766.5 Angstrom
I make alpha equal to 227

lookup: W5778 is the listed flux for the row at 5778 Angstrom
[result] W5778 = 228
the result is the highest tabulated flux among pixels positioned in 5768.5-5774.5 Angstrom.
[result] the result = 224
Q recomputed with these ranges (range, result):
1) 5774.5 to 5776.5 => 222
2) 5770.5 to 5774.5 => 223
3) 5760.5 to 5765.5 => 226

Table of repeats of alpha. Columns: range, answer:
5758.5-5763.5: 227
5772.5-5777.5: 223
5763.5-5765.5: 226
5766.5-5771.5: 221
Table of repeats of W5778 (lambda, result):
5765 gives 227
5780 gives 224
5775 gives 221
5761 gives 228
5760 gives 231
